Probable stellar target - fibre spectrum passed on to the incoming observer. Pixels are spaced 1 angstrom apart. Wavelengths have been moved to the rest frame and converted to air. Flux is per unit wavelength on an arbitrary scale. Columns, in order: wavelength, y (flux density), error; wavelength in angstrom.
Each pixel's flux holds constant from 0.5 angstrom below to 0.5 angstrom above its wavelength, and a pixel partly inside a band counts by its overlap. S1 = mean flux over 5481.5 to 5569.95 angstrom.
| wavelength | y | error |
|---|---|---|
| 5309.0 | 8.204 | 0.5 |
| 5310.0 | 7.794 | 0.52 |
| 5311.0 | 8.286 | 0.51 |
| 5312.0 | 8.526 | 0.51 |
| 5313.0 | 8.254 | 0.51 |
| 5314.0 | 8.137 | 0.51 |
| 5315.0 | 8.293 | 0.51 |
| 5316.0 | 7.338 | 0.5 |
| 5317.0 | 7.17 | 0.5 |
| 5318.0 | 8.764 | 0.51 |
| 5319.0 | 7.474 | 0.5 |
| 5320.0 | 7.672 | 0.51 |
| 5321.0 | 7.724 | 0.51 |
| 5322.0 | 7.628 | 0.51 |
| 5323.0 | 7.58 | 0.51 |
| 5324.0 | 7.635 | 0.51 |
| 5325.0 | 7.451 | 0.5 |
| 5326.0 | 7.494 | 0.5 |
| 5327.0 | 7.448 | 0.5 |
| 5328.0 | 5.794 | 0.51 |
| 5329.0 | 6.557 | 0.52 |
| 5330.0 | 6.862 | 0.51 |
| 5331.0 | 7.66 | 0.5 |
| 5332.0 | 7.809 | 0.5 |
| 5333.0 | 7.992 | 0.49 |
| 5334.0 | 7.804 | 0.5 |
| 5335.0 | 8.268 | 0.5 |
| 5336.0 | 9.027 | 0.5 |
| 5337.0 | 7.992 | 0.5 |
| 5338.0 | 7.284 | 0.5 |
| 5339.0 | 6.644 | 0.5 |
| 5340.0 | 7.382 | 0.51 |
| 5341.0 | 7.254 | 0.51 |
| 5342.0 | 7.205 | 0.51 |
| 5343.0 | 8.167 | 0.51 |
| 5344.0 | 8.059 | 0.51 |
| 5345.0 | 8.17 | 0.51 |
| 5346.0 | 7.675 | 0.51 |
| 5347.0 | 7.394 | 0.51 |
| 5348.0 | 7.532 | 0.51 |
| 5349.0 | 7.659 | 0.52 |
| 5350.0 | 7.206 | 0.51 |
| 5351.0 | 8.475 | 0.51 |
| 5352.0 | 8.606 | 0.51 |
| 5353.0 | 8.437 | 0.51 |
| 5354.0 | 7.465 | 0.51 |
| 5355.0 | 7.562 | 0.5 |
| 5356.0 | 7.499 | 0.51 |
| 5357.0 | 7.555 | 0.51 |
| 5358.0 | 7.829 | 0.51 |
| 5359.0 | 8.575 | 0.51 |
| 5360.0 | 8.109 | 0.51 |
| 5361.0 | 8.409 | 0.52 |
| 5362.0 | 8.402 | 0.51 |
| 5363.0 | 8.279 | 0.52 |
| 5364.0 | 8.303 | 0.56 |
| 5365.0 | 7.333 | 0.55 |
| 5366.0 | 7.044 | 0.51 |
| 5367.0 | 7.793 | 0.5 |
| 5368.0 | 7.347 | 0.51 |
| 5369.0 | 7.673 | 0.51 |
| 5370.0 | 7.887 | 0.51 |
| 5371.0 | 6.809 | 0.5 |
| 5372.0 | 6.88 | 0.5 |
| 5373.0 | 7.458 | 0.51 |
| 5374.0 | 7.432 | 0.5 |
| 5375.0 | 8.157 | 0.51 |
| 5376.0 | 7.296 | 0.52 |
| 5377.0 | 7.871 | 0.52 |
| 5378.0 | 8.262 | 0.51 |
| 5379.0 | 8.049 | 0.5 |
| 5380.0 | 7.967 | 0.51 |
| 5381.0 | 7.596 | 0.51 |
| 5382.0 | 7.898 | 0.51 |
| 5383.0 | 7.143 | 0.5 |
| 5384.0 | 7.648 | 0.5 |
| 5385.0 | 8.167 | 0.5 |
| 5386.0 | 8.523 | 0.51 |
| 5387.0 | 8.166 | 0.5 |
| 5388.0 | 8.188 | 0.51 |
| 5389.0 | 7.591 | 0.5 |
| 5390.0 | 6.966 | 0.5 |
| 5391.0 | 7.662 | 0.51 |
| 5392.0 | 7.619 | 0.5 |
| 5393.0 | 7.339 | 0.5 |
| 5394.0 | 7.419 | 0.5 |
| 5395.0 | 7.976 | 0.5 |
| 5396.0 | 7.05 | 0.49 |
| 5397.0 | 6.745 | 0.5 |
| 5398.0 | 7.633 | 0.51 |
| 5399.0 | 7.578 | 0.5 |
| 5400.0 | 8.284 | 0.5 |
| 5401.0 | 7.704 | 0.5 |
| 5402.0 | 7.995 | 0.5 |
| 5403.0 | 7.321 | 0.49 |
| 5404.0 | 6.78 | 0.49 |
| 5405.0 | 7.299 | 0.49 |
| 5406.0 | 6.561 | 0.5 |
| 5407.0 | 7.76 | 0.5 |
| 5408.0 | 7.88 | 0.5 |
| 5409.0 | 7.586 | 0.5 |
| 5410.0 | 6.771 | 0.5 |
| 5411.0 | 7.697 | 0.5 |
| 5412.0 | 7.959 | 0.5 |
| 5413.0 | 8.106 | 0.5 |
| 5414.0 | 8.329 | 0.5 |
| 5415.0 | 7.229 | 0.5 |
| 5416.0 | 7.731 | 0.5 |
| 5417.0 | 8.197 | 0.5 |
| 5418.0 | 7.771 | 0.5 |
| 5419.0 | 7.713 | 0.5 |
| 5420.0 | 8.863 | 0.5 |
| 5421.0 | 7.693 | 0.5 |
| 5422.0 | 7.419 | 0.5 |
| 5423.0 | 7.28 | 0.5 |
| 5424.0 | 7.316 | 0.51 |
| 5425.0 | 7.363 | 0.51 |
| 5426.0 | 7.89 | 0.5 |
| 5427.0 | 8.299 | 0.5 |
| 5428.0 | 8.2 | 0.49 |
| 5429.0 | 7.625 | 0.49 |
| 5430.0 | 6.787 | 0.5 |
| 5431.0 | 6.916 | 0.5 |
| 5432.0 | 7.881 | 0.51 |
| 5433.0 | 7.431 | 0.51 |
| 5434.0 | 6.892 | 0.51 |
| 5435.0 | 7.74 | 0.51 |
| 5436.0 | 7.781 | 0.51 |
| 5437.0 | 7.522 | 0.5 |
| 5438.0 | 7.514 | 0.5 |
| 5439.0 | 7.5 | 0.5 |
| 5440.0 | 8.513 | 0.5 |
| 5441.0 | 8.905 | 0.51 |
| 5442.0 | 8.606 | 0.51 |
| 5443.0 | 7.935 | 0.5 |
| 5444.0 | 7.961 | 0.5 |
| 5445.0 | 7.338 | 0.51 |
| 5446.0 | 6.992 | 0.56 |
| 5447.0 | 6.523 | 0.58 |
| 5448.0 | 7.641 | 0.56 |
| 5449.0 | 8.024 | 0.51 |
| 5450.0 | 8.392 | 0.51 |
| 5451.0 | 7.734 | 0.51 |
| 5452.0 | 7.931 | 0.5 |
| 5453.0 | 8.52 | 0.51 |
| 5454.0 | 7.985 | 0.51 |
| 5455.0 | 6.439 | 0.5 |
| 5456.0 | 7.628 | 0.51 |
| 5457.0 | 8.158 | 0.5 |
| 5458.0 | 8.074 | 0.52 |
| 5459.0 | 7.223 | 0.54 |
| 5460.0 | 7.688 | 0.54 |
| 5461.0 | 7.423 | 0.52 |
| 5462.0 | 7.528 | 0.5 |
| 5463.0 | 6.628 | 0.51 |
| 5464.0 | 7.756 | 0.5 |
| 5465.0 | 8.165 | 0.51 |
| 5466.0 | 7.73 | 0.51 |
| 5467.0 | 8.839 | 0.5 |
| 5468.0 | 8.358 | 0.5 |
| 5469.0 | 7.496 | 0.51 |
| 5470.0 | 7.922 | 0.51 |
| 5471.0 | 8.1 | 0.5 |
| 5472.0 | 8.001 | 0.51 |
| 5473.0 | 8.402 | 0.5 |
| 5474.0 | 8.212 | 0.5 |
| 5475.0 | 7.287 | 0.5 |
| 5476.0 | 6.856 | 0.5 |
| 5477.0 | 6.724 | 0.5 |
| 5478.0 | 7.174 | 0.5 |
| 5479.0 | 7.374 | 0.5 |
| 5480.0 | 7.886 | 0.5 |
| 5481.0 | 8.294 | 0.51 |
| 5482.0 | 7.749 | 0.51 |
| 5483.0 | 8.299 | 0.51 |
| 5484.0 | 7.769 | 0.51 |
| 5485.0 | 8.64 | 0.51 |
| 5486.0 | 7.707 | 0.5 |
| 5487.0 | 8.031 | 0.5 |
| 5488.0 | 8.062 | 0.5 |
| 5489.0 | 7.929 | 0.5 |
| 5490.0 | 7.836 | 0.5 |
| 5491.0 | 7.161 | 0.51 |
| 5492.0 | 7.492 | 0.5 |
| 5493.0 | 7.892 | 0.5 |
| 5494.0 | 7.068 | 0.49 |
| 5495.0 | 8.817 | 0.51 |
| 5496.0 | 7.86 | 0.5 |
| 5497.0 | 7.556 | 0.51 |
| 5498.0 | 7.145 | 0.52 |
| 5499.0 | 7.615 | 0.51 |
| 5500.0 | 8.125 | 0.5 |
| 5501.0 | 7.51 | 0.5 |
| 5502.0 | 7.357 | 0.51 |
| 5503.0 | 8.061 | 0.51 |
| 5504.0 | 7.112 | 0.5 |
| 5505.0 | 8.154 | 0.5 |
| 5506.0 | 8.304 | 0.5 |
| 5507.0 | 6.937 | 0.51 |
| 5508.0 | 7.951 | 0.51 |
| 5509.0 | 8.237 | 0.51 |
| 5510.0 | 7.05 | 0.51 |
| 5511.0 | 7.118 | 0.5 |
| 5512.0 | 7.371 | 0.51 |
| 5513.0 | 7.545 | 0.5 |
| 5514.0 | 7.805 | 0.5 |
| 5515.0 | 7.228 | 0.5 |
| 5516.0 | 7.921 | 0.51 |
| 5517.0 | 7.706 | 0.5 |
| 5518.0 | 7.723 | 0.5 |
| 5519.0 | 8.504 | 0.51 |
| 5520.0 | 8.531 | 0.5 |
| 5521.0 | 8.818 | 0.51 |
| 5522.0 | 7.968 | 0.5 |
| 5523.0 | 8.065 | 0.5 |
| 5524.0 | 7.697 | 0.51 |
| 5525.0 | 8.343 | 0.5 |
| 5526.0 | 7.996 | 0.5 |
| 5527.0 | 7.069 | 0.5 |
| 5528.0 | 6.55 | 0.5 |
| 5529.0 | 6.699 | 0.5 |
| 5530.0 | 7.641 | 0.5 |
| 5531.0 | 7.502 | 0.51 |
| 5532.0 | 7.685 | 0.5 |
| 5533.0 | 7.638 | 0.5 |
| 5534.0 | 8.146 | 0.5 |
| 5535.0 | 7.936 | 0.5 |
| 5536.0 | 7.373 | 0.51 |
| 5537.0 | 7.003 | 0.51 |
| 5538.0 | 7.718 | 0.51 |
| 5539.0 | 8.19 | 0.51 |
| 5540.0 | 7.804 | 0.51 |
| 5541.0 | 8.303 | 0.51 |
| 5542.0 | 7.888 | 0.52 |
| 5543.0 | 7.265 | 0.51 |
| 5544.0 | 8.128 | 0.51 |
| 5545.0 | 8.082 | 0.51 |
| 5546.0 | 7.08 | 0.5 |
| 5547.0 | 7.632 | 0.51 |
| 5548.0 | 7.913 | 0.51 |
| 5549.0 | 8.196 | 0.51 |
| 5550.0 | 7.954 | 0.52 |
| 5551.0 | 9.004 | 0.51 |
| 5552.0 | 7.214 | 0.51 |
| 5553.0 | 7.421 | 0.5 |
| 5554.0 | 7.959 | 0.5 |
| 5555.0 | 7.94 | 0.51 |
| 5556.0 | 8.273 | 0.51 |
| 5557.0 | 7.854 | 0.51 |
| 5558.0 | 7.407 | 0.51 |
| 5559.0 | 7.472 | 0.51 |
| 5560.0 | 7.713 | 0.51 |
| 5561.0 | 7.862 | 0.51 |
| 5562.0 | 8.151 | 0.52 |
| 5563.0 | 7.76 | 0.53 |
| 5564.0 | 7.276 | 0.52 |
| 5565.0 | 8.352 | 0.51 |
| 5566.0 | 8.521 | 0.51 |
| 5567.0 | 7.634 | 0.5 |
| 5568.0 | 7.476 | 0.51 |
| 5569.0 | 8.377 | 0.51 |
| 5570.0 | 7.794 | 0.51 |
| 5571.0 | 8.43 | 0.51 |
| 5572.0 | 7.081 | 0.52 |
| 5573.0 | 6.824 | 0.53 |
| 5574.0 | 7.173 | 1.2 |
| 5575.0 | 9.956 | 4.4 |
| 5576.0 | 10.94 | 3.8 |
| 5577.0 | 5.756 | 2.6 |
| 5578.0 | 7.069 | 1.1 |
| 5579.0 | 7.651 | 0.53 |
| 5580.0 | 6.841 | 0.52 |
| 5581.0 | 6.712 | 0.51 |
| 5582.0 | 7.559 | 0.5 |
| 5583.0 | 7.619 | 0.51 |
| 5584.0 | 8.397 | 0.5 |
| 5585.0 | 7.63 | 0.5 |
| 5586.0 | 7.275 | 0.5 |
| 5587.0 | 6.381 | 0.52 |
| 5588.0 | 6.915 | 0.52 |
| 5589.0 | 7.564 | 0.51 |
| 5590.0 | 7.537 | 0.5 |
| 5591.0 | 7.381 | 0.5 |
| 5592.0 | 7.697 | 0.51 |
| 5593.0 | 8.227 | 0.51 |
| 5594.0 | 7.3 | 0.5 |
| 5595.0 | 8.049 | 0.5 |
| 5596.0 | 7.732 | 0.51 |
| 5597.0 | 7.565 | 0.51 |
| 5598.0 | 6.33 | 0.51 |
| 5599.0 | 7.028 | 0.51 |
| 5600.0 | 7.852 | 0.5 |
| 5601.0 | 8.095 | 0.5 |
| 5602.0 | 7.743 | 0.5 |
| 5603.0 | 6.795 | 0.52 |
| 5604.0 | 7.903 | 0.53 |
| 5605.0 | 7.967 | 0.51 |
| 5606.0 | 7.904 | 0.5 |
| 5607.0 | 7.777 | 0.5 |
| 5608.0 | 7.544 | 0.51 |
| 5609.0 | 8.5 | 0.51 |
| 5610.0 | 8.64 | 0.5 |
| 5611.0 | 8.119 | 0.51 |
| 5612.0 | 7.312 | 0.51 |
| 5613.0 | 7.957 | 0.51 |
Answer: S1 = 7.78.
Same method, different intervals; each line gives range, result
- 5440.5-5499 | 7.77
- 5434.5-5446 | 7.9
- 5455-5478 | 7.7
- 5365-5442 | 7.65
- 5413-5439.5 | 7.66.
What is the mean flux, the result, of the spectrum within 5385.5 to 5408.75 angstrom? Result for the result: 7.57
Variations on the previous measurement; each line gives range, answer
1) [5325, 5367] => 7.71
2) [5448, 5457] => 7.84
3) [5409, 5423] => 7.78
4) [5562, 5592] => 7.66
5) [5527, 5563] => 7.72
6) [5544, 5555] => 7.86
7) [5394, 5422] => 7.63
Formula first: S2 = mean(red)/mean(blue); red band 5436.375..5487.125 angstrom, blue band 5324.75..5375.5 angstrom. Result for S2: 1.01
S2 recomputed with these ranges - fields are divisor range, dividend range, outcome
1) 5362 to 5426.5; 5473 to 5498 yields 1.01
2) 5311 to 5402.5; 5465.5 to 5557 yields 1.01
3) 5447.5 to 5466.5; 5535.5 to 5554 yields 1.01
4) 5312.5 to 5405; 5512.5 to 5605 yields 1.00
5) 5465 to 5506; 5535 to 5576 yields 1.01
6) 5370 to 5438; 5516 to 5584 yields 1.02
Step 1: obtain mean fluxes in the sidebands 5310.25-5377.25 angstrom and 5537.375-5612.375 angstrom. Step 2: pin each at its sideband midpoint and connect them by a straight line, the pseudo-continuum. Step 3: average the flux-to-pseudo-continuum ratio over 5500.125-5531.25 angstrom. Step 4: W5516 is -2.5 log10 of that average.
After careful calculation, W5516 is 0.00 mag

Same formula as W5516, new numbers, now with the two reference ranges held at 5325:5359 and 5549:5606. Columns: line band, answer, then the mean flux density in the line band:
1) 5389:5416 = 0.020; 7.52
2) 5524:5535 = 0.018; 7.55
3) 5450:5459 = -0.020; 7.81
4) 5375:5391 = -0.025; 7.83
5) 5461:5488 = -0.019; 7.8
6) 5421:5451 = 0.000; 7.66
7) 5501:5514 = 0.010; 7.6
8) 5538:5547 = -0.020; 7.82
